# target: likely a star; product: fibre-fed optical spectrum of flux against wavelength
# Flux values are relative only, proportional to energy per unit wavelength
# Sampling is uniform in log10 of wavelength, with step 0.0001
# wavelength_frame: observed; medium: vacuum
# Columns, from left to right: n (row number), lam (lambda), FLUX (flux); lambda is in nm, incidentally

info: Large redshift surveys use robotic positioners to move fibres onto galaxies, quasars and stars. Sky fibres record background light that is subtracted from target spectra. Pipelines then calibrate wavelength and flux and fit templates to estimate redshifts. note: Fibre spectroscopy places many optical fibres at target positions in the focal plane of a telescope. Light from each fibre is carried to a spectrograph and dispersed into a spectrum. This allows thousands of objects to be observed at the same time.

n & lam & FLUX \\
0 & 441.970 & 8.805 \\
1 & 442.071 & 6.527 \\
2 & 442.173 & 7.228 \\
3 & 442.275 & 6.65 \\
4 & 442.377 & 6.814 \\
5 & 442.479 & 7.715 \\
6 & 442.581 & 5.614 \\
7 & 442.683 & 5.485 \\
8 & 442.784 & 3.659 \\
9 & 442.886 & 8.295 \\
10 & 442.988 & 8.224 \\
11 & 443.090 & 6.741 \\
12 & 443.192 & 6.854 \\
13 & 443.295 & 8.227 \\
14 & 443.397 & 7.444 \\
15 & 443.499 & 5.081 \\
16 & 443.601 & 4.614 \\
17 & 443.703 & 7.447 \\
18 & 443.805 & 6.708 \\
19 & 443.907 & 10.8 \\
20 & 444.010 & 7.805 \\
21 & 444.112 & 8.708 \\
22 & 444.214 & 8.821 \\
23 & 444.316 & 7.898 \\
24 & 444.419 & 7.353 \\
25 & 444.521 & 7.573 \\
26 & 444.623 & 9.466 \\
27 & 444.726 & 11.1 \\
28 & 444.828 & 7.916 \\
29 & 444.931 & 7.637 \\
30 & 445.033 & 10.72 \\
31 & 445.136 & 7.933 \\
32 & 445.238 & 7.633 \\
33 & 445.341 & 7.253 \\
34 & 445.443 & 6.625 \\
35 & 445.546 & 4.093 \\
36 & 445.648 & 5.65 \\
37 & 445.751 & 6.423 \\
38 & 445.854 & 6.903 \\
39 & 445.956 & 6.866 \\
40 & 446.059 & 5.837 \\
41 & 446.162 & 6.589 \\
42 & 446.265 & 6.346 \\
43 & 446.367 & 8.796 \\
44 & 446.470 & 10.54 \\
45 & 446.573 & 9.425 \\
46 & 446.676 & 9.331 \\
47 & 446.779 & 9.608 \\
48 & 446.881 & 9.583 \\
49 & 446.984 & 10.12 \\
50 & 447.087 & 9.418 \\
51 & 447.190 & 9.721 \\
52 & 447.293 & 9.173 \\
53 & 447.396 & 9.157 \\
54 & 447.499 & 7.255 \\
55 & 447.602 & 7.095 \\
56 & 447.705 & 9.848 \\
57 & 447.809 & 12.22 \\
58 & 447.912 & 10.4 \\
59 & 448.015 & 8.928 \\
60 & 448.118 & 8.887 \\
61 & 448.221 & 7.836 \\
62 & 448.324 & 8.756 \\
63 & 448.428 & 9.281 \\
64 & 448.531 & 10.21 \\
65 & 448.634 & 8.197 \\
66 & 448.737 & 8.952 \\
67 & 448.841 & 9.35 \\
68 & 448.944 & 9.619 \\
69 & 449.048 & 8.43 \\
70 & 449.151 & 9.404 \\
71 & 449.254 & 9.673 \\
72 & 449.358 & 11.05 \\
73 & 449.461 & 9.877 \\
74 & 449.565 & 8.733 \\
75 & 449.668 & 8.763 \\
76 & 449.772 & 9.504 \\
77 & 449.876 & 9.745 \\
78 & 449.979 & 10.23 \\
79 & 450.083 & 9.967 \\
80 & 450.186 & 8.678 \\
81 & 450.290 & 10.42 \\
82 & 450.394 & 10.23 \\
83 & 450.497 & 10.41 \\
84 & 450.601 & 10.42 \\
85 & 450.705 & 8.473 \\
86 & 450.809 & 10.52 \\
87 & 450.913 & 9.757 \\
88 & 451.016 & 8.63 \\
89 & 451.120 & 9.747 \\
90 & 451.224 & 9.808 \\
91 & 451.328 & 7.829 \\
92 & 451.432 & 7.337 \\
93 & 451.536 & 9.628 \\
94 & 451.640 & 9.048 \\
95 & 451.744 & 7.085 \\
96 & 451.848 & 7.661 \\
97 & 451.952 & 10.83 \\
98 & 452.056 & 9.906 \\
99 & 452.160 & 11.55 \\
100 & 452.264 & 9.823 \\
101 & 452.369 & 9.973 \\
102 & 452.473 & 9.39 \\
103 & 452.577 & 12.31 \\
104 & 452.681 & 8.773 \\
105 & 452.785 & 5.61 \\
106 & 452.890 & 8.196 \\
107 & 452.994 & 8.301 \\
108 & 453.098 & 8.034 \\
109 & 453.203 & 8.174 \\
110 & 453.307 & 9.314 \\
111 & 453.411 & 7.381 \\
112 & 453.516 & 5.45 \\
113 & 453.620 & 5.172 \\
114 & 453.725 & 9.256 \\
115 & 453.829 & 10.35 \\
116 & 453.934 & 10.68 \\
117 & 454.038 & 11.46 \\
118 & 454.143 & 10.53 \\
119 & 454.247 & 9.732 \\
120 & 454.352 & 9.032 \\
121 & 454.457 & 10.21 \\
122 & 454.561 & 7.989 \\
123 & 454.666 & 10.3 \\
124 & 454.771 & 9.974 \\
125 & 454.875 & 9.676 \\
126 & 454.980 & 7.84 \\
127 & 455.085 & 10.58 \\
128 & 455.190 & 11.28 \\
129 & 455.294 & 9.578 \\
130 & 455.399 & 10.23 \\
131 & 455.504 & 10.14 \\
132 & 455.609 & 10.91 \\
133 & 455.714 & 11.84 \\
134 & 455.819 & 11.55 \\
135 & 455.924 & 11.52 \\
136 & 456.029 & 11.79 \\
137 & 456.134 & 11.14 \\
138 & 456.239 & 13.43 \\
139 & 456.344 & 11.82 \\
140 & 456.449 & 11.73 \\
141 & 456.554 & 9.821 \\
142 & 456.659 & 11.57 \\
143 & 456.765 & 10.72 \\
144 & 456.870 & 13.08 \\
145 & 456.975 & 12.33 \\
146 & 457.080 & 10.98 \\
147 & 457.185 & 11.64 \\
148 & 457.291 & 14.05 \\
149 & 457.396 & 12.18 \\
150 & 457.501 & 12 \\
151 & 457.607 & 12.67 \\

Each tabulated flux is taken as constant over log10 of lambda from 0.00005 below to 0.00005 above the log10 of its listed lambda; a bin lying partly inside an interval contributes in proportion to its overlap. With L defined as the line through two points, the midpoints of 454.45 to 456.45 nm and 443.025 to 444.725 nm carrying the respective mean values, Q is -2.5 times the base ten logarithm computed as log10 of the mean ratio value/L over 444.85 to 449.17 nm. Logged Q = 0.01 mag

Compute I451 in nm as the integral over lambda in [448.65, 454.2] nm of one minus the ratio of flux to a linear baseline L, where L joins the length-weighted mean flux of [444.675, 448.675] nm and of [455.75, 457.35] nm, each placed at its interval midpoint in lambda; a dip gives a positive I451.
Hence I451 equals 0.44 nm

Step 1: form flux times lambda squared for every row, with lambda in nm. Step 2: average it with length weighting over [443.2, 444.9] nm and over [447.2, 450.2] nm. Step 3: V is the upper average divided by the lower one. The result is 1.20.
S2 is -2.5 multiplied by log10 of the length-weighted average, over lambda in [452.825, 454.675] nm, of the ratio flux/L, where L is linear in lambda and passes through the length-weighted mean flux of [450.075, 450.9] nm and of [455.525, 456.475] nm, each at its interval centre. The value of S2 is 0.24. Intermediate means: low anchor 9.88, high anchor 11.7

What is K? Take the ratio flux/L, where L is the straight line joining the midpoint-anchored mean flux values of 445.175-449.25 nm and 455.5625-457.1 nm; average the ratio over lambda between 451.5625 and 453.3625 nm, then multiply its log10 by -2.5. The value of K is 0.137 mag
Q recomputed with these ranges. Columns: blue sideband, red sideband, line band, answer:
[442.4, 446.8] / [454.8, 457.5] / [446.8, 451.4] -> -0.05 mag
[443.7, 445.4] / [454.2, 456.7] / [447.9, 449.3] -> 0.01 mag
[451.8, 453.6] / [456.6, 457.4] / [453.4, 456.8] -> 0.05 mag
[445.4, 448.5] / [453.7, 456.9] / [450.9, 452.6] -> 0.03 mag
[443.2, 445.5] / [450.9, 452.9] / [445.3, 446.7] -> 0.15 mag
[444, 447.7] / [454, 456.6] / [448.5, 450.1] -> -0.05 mag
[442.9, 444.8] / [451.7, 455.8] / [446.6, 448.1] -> -0.13 mag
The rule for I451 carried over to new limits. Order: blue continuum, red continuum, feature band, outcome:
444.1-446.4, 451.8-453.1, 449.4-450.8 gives -0.15 nm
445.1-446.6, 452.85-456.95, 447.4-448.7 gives -0.21 nm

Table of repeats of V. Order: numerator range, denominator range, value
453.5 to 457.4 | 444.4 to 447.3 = 1.36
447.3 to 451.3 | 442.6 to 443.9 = 1.45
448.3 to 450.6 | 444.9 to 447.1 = 1.23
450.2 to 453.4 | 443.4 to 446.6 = 1.25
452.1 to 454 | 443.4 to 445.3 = 1.13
